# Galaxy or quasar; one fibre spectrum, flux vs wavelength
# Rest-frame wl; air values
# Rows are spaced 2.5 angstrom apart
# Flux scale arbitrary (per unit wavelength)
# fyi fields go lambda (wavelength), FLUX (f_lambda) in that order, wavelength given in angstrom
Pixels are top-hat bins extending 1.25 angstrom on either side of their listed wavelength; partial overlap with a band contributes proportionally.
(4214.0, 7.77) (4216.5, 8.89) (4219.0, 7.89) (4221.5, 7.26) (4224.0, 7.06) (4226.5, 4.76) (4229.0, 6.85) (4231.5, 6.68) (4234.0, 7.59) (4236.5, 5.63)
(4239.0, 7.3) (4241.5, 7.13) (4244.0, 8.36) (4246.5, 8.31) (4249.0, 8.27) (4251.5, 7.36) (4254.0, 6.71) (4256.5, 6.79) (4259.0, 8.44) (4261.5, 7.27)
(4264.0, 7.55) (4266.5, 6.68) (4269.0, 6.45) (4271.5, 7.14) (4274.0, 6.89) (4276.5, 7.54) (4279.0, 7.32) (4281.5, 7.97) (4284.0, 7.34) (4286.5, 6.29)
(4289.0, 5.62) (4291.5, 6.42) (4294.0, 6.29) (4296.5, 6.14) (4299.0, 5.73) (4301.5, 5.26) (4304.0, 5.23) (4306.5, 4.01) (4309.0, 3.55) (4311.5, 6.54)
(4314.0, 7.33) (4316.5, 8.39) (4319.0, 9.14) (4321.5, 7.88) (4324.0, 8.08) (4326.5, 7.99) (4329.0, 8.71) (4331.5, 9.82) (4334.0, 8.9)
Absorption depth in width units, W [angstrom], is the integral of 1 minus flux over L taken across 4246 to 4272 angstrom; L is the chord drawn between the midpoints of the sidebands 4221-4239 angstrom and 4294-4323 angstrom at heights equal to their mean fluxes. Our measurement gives -3.5 angstrom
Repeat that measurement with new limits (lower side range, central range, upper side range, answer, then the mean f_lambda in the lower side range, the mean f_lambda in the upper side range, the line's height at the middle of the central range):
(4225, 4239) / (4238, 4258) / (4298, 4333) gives -3.1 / 6.4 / 7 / 6.52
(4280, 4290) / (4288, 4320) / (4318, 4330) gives 6.2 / 6.85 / 8.34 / 7.57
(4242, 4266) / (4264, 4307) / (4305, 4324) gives 4.5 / 7.63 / 6.76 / 7.18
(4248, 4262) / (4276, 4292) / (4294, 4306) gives -1.7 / 7.47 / 5.56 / 6.24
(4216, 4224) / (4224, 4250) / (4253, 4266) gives 1.7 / 7.78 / 7.33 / 7.59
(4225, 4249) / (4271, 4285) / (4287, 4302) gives -2.5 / 7.03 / 5.96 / 6.27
